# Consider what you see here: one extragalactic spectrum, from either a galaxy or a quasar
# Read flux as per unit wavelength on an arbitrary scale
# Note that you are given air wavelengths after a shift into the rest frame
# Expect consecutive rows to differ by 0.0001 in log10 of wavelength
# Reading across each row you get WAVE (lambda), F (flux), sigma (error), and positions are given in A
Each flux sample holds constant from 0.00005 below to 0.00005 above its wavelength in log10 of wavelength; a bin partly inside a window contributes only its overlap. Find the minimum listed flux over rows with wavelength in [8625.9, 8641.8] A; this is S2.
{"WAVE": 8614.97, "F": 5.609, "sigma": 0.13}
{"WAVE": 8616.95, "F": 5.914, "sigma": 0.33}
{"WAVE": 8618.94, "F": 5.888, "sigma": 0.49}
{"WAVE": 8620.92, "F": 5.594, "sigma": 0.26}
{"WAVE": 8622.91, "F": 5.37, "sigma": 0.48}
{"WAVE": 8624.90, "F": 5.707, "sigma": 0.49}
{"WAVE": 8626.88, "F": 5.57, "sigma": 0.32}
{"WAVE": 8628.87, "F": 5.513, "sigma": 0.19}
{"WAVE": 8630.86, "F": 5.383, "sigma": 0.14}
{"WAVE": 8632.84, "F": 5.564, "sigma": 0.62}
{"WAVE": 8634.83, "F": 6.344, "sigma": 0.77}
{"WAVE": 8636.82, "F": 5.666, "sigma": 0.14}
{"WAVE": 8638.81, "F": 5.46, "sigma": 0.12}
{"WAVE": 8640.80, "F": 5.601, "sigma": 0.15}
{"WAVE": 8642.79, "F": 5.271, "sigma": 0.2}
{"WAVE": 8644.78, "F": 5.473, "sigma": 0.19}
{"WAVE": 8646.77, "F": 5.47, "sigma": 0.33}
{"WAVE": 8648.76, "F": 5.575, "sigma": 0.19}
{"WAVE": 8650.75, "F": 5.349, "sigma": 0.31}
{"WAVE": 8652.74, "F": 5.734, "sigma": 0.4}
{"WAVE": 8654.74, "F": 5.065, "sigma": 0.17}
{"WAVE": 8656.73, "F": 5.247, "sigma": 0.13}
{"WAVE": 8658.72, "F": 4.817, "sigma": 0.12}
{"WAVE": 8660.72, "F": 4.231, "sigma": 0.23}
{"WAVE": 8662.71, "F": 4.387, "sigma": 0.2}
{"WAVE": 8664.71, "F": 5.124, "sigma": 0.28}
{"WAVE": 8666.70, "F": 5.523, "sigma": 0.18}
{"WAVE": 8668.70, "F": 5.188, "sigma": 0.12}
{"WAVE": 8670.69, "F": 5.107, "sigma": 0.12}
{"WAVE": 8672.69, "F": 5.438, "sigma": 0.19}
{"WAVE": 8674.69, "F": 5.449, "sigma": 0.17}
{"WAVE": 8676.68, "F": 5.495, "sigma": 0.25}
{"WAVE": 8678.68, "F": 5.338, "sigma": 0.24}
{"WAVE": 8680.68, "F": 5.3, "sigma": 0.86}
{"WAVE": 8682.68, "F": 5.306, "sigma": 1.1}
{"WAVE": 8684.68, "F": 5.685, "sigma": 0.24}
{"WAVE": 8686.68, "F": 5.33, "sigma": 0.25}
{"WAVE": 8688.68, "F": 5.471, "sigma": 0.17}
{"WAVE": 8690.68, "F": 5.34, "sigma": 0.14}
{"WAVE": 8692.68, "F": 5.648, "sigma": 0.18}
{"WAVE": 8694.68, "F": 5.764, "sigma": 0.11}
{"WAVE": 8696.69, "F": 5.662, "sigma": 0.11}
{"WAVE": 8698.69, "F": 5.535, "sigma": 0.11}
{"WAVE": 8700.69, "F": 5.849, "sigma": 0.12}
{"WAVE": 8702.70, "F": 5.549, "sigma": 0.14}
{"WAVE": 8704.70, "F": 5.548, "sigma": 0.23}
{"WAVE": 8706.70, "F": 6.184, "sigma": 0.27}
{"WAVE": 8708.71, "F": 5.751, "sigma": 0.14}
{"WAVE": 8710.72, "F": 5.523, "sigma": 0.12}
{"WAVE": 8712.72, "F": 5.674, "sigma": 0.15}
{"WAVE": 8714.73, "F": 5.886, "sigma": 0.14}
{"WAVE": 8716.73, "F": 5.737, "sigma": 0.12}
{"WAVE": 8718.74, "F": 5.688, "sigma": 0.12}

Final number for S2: 5.383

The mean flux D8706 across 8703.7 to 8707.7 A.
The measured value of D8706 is 5.88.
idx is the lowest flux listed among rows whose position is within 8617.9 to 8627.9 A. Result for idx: 5.37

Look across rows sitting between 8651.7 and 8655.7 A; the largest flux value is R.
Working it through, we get 5.734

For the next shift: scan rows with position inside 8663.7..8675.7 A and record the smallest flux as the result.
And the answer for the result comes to 5.107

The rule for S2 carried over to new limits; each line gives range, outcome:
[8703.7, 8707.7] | 5.548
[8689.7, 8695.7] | 5.34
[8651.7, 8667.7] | 4.231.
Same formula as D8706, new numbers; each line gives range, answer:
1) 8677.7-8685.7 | 5.41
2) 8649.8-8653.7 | 5.55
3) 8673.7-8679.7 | 5.43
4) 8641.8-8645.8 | 5.37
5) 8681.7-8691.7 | 5.43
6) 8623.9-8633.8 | 5.55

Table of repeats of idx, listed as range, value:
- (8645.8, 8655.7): 5.065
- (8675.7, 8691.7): 5.3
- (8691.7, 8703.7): 5.535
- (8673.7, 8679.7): 5.338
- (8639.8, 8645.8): 5.271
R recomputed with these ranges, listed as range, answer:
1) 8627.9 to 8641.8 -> 6.344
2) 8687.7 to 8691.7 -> 5.471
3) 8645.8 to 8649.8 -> 5.575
